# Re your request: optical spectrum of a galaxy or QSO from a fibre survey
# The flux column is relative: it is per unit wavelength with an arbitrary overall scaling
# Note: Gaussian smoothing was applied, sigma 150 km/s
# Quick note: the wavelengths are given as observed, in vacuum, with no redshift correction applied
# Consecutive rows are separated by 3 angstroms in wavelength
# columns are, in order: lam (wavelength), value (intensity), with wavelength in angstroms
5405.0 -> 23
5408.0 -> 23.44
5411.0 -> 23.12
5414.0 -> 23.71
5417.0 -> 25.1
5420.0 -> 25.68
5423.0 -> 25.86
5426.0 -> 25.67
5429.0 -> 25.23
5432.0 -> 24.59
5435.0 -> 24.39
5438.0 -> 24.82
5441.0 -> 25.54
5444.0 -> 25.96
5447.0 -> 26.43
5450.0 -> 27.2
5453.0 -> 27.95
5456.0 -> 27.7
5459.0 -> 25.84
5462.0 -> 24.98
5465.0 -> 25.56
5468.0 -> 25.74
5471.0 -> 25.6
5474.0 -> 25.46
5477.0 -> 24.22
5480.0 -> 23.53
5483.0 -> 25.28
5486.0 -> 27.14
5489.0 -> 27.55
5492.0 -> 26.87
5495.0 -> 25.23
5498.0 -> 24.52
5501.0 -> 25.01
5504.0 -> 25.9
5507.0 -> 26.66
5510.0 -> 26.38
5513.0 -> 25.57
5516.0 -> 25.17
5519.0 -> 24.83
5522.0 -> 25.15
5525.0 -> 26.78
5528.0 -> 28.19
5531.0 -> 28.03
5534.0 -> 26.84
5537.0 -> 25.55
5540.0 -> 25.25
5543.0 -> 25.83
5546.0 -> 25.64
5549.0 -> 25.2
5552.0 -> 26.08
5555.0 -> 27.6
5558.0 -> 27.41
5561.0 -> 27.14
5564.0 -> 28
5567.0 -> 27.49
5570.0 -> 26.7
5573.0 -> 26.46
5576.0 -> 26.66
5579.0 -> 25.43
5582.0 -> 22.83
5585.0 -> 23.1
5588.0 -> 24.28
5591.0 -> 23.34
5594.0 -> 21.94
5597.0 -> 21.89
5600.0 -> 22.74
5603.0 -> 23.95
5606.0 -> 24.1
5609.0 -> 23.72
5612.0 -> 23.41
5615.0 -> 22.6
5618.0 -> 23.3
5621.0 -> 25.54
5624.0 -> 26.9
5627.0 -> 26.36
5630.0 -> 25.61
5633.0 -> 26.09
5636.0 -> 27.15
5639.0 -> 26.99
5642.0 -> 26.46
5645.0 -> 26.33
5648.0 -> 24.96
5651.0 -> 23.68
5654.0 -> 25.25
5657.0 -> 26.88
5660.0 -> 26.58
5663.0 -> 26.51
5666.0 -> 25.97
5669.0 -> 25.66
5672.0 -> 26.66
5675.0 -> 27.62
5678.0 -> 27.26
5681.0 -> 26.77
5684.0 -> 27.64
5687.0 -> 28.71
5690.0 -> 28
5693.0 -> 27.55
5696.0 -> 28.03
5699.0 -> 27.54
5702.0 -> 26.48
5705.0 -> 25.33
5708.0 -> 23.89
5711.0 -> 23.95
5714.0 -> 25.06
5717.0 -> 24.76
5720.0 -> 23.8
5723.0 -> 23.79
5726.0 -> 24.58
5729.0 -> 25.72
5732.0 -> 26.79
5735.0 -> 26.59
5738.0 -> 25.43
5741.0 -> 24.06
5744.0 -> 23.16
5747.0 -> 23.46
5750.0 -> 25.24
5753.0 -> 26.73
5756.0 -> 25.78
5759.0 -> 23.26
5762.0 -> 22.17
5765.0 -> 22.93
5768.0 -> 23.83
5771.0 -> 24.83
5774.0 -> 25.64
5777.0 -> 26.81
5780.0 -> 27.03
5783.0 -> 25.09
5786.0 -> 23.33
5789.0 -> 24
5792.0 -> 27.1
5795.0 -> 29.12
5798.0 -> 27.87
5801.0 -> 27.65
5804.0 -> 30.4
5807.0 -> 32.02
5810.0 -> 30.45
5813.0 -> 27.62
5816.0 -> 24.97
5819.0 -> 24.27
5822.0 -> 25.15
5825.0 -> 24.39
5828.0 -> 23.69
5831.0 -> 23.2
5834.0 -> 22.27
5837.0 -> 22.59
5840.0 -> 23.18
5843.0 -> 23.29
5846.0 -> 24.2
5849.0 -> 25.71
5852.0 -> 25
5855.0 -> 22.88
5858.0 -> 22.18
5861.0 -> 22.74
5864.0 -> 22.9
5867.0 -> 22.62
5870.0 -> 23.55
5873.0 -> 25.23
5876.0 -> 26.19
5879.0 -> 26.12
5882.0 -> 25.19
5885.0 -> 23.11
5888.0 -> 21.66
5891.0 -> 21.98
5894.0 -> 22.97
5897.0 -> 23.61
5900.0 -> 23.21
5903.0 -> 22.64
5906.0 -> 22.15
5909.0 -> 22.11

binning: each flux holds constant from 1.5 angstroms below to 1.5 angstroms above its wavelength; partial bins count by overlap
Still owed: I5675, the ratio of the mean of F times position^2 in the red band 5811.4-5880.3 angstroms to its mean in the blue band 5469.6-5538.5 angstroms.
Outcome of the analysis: 1.0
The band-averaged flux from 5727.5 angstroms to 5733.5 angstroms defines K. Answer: 26.3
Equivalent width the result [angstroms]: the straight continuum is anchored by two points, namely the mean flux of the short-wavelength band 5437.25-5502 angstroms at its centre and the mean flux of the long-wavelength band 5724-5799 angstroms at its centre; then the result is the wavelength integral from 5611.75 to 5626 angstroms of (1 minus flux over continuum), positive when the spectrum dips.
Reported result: 0.56 angstroms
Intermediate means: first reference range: 25.8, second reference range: 25.2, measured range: 24.5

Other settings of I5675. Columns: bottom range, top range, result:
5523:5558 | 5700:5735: 1.01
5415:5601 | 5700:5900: 1.07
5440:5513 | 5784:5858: 1.11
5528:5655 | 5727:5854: 1.07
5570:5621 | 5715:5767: 1.08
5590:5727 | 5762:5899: 1.04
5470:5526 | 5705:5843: 1.09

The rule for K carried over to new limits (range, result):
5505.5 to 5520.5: 25.7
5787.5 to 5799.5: 27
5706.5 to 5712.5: 23.9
